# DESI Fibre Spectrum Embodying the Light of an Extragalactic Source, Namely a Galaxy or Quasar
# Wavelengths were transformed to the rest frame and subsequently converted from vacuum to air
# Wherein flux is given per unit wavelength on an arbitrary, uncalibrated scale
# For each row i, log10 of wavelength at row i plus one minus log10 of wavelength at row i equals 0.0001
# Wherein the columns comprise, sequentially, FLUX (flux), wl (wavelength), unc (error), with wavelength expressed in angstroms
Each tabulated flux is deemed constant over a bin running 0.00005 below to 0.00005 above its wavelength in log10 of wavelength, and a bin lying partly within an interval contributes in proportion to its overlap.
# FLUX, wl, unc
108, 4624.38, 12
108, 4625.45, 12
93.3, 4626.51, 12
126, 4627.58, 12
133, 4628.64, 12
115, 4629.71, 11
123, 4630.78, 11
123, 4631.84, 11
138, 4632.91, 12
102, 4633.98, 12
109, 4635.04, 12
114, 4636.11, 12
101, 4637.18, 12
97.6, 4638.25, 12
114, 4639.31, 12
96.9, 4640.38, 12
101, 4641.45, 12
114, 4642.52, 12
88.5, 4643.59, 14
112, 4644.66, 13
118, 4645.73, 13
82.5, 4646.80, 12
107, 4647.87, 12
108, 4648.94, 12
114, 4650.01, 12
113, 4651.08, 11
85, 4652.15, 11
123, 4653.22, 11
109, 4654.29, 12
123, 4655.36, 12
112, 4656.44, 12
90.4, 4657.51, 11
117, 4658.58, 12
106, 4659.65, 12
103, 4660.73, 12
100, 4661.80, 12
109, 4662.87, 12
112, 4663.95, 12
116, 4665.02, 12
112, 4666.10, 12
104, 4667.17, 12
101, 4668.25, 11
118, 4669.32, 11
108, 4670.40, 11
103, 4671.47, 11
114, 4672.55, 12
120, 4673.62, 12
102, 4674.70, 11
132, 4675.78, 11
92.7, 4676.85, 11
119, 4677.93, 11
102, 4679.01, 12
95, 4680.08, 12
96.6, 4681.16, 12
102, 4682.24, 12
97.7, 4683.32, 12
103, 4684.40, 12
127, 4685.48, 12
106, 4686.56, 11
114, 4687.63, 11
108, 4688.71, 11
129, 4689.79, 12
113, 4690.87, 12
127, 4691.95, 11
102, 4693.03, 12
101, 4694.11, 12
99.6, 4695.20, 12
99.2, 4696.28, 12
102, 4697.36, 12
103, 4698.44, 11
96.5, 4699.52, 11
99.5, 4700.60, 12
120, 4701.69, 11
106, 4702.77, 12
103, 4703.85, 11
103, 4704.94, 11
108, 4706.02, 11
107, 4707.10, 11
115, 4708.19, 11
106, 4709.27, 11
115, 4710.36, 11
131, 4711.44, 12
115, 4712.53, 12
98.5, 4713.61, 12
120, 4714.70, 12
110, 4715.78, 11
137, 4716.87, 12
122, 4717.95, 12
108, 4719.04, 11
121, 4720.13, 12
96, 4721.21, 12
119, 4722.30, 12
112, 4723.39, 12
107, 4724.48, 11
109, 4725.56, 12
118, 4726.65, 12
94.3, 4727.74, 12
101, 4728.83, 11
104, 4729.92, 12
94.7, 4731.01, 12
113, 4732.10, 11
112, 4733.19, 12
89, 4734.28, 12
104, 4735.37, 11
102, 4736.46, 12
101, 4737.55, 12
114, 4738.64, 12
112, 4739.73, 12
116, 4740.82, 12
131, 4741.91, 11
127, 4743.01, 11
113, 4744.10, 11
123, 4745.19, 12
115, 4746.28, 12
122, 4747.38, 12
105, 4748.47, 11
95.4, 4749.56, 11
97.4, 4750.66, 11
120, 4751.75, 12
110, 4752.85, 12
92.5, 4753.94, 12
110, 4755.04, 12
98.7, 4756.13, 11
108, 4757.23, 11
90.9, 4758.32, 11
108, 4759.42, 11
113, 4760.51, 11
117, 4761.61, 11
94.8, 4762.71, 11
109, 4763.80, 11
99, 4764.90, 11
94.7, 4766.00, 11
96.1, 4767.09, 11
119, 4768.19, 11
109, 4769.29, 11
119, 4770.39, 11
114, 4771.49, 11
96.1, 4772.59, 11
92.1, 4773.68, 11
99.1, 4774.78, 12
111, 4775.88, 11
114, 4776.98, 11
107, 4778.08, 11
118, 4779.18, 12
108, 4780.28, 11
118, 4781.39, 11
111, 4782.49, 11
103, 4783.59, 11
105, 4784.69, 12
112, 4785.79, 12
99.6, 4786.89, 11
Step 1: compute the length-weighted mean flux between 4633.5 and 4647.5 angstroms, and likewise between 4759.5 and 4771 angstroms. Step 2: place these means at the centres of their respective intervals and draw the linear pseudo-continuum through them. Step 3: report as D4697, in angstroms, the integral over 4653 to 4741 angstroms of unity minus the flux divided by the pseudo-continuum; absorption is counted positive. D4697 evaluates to -2.9 angstroms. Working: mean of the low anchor 104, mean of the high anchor 107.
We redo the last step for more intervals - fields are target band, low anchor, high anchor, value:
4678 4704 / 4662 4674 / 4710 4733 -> 0.99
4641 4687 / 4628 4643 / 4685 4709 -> 1.46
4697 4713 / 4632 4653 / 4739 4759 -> 0.02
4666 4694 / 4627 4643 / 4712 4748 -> 0.83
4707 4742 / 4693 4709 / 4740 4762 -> -1.06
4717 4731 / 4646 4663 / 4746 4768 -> -0.54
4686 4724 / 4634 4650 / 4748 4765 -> -2.20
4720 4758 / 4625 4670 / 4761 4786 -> -0.28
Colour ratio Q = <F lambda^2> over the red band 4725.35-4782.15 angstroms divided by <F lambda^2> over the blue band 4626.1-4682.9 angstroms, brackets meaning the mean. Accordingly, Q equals 1.03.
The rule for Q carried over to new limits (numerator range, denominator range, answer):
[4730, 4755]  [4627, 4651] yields 1.03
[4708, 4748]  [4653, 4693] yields 1.05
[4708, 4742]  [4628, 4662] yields 1.05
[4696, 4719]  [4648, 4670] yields 1.04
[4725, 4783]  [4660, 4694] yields 1.02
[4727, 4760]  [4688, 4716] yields 1.00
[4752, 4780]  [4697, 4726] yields 0.98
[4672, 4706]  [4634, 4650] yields 1.05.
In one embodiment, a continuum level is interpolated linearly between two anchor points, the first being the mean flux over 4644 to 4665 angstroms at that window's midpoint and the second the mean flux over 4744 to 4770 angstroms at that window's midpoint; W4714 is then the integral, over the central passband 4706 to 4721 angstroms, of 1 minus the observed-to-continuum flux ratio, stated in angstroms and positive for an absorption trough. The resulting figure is -1.12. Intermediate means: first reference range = 108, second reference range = 107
